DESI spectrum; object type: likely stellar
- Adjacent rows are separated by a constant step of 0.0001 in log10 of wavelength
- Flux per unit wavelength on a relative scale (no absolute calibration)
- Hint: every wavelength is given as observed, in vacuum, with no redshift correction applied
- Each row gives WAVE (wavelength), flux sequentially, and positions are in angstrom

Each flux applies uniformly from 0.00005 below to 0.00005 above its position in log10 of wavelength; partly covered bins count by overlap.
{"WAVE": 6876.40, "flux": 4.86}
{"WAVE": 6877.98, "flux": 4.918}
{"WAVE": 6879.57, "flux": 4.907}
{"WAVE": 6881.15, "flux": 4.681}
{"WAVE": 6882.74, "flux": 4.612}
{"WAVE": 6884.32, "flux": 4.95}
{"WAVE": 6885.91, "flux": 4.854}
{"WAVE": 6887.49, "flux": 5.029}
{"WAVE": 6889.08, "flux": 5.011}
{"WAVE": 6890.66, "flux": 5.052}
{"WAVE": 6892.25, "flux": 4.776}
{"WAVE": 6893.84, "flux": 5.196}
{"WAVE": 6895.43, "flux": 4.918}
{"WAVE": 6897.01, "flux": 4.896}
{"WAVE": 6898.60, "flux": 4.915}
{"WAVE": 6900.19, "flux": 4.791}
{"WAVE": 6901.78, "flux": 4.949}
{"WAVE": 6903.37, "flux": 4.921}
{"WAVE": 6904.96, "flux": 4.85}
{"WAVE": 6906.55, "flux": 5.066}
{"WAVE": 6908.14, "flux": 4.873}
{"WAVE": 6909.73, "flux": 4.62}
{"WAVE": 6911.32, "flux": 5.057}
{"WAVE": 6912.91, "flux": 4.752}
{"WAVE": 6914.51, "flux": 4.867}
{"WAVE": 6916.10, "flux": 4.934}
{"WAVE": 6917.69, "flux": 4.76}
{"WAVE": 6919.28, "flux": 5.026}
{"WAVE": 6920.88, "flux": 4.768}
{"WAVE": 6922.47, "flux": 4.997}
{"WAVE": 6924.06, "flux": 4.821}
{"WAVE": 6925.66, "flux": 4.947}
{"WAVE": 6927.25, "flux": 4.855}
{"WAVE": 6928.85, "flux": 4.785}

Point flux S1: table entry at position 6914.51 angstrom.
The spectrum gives 4.867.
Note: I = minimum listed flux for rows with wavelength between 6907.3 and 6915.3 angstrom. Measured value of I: 4.62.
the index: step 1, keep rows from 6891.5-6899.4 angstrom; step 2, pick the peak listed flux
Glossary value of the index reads 5.196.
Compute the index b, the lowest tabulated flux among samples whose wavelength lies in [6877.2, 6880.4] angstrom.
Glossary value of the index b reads 4.907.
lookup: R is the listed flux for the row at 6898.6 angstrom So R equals 4.915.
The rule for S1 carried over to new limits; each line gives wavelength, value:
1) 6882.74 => 4.612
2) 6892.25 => 4.776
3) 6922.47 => 4.997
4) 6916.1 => 4.934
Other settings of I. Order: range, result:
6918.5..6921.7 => 4.768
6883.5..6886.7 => 4.854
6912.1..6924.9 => 4.752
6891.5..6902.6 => 4.776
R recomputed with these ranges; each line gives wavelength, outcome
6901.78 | 4.949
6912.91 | 4.752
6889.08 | 5.011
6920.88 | 4.768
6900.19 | 4.791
